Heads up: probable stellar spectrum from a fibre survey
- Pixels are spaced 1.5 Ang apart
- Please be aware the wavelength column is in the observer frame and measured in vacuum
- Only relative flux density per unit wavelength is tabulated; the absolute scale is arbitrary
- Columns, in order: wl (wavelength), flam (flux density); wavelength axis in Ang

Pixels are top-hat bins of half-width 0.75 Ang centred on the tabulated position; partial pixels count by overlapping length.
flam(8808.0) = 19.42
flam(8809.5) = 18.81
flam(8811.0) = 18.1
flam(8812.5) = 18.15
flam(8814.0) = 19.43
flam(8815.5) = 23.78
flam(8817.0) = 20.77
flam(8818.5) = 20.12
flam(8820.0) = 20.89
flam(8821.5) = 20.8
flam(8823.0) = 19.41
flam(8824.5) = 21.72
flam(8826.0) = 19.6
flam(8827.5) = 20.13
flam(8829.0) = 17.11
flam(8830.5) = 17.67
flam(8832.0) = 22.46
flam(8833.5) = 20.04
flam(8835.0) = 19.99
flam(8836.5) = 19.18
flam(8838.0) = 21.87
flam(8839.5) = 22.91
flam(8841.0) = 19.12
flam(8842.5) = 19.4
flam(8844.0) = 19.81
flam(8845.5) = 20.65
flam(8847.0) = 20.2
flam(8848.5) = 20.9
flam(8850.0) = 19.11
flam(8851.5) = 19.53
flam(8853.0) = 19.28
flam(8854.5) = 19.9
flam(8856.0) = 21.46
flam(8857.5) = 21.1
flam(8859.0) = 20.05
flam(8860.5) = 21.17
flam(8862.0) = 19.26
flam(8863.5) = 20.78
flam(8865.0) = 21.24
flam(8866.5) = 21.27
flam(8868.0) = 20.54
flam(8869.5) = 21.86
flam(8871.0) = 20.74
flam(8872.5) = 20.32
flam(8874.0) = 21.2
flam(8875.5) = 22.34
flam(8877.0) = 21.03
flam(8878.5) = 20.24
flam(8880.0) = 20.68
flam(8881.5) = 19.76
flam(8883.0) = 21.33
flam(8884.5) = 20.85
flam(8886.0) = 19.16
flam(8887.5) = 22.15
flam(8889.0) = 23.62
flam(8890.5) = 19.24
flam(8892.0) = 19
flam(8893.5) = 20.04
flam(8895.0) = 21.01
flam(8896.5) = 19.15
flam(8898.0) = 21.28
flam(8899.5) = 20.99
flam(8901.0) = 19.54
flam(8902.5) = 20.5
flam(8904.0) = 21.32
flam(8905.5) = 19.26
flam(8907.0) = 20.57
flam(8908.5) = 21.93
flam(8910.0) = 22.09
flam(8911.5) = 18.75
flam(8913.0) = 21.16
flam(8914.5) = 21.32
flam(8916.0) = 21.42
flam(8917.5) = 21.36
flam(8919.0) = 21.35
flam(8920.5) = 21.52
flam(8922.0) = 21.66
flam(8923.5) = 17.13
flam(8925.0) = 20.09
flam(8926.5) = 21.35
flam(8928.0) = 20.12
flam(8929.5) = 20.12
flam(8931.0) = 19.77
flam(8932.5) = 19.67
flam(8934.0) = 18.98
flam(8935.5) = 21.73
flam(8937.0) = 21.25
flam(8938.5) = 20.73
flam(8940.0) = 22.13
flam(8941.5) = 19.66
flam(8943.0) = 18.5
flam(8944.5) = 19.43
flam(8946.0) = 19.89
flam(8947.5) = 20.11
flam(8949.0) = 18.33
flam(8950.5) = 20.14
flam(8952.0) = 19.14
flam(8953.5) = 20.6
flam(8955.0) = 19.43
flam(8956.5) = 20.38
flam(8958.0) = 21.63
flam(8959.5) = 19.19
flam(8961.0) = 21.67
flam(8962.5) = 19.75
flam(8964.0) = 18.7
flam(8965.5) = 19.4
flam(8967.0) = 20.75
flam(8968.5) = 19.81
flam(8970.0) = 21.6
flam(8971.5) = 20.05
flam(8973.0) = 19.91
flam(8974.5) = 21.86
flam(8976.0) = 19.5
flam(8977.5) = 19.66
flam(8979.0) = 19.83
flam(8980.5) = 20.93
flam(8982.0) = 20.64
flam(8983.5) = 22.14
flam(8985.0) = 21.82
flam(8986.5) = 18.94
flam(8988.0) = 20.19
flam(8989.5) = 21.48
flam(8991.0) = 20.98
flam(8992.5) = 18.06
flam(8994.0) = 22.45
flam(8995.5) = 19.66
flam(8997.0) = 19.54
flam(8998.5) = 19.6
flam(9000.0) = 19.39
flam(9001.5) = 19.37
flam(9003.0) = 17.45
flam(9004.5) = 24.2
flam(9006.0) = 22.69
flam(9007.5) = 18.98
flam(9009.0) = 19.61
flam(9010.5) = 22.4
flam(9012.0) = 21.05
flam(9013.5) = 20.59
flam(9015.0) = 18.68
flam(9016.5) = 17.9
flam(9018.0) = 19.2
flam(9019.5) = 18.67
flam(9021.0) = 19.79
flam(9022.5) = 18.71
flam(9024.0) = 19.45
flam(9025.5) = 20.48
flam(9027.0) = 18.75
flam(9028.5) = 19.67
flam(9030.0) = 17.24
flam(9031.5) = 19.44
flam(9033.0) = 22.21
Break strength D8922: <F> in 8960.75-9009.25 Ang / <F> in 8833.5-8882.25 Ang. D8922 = 0.99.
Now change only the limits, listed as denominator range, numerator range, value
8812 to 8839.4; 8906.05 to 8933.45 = 1.02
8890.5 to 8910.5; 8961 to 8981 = 0.99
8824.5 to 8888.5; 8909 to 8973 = 0.99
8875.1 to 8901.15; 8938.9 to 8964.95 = 0.97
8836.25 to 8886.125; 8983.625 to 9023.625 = 0.98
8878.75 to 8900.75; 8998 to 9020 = 0.97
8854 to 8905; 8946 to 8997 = 0.98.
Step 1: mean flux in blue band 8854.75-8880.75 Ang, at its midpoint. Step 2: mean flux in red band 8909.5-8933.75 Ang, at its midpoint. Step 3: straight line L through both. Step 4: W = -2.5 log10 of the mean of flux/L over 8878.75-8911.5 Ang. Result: 0.01 mag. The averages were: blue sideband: 20.9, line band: 20.6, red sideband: 20.5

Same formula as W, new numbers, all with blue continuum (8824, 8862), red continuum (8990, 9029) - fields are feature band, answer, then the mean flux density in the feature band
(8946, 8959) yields 0.00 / 20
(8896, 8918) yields -0.04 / 20.7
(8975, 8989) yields -0.03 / 20.5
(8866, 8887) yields -0.04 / 20.8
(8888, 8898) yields -0.02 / 20.5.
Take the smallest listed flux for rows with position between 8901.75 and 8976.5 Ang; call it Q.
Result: 17.13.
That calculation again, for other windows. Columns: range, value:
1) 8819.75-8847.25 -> 17.11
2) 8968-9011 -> 17.45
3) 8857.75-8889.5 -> 19.16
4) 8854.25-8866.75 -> 19.26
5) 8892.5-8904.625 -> 19.15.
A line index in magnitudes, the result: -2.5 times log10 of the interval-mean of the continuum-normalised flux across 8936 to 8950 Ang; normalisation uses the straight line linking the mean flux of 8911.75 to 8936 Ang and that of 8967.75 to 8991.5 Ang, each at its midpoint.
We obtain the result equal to 0.03 mag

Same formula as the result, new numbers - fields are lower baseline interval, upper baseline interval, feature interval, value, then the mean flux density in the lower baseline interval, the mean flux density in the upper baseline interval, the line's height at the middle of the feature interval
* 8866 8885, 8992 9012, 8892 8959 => 0.02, 20.9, 20.3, 20.7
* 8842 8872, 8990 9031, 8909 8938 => -0.02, 20.4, 19.8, 20.2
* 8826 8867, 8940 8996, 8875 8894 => -0.03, 20.2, 20.2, 20.2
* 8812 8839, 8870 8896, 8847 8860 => 0.02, 20.2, 20.7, 20.5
